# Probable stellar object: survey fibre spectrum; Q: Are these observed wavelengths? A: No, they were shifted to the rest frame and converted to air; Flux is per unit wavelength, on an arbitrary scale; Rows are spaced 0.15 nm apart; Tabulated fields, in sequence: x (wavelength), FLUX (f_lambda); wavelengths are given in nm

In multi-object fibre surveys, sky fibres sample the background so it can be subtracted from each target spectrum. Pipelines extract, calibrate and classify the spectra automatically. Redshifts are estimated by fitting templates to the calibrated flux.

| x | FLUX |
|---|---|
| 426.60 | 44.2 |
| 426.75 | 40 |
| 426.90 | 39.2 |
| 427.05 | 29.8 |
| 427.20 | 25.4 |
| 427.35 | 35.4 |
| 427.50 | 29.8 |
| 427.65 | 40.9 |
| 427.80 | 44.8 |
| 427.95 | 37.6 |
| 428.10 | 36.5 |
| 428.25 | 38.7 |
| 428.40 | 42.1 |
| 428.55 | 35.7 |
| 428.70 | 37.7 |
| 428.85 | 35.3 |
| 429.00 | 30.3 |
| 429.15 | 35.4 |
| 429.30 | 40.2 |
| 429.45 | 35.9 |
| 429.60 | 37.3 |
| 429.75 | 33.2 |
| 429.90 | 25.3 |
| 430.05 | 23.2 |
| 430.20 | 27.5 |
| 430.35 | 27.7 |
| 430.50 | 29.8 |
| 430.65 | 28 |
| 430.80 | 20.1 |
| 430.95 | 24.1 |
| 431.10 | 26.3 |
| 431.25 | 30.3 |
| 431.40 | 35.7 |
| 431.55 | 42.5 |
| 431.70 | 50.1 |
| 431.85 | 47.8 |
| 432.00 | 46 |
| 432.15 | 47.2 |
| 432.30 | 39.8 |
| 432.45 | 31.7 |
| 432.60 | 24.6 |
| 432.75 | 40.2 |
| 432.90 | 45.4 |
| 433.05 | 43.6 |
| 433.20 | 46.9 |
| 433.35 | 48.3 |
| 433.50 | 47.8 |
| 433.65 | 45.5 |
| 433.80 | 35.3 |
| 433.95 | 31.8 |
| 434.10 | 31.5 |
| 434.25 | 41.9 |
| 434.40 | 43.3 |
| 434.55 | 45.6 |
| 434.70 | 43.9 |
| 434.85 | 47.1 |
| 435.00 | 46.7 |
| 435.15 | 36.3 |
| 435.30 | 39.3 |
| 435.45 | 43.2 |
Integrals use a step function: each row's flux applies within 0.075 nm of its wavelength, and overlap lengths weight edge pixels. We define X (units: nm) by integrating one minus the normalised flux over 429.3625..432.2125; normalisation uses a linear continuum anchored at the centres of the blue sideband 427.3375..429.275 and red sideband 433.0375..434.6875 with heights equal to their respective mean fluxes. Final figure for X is 0.42 nm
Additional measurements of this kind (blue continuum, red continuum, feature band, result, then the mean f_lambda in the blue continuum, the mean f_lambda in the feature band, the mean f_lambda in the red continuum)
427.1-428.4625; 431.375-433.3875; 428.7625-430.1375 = 0.203 nm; 36.6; 32.9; 42.2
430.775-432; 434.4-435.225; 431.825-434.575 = -0.074 nm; 35.9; 41.1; 43.9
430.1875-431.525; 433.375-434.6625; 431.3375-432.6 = -0.353 nm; 28.3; 41.6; 40.8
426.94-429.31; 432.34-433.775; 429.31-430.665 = 0.270 nm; 35.9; 30.3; 41.3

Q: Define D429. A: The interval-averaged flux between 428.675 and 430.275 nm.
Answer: 32.7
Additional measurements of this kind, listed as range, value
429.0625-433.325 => 35.3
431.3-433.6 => 42.4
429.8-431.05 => 25.9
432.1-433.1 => 38.6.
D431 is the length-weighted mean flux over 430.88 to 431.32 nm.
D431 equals 26.9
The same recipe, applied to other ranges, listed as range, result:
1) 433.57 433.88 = 40.4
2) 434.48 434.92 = 45.5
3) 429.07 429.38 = 37.6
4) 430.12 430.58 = 28.3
